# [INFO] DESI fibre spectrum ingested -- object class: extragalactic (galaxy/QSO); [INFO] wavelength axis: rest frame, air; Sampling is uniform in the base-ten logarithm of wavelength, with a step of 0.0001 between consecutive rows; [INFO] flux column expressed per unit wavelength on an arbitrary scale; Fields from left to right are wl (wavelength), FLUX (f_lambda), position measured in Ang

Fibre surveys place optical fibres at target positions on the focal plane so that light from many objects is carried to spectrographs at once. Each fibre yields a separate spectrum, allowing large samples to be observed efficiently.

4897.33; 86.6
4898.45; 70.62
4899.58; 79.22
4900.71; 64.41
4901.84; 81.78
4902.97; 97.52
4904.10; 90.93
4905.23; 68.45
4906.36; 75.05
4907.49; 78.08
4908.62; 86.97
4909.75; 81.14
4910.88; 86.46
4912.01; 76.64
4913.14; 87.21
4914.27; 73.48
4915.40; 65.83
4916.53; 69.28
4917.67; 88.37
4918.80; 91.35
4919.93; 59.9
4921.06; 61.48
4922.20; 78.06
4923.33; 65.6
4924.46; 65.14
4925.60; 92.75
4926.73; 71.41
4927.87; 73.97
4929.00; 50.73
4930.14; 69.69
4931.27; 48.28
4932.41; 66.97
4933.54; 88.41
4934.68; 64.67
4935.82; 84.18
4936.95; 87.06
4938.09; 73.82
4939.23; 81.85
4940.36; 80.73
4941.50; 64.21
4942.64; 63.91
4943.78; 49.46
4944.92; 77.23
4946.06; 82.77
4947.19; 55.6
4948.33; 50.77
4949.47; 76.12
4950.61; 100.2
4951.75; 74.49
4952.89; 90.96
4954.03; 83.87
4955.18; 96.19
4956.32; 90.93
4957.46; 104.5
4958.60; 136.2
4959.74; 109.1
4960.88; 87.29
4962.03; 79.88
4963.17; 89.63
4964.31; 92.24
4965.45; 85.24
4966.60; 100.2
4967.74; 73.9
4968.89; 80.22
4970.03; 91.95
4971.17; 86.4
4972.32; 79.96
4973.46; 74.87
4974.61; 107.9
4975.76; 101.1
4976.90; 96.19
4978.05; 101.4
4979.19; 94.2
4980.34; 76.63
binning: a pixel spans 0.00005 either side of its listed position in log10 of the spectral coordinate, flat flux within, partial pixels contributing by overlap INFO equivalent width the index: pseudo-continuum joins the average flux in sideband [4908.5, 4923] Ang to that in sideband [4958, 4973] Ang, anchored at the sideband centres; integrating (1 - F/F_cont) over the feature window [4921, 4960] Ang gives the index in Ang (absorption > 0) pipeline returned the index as 3.3 Ang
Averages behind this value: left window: 76.9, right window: 91.6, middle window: 77.4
